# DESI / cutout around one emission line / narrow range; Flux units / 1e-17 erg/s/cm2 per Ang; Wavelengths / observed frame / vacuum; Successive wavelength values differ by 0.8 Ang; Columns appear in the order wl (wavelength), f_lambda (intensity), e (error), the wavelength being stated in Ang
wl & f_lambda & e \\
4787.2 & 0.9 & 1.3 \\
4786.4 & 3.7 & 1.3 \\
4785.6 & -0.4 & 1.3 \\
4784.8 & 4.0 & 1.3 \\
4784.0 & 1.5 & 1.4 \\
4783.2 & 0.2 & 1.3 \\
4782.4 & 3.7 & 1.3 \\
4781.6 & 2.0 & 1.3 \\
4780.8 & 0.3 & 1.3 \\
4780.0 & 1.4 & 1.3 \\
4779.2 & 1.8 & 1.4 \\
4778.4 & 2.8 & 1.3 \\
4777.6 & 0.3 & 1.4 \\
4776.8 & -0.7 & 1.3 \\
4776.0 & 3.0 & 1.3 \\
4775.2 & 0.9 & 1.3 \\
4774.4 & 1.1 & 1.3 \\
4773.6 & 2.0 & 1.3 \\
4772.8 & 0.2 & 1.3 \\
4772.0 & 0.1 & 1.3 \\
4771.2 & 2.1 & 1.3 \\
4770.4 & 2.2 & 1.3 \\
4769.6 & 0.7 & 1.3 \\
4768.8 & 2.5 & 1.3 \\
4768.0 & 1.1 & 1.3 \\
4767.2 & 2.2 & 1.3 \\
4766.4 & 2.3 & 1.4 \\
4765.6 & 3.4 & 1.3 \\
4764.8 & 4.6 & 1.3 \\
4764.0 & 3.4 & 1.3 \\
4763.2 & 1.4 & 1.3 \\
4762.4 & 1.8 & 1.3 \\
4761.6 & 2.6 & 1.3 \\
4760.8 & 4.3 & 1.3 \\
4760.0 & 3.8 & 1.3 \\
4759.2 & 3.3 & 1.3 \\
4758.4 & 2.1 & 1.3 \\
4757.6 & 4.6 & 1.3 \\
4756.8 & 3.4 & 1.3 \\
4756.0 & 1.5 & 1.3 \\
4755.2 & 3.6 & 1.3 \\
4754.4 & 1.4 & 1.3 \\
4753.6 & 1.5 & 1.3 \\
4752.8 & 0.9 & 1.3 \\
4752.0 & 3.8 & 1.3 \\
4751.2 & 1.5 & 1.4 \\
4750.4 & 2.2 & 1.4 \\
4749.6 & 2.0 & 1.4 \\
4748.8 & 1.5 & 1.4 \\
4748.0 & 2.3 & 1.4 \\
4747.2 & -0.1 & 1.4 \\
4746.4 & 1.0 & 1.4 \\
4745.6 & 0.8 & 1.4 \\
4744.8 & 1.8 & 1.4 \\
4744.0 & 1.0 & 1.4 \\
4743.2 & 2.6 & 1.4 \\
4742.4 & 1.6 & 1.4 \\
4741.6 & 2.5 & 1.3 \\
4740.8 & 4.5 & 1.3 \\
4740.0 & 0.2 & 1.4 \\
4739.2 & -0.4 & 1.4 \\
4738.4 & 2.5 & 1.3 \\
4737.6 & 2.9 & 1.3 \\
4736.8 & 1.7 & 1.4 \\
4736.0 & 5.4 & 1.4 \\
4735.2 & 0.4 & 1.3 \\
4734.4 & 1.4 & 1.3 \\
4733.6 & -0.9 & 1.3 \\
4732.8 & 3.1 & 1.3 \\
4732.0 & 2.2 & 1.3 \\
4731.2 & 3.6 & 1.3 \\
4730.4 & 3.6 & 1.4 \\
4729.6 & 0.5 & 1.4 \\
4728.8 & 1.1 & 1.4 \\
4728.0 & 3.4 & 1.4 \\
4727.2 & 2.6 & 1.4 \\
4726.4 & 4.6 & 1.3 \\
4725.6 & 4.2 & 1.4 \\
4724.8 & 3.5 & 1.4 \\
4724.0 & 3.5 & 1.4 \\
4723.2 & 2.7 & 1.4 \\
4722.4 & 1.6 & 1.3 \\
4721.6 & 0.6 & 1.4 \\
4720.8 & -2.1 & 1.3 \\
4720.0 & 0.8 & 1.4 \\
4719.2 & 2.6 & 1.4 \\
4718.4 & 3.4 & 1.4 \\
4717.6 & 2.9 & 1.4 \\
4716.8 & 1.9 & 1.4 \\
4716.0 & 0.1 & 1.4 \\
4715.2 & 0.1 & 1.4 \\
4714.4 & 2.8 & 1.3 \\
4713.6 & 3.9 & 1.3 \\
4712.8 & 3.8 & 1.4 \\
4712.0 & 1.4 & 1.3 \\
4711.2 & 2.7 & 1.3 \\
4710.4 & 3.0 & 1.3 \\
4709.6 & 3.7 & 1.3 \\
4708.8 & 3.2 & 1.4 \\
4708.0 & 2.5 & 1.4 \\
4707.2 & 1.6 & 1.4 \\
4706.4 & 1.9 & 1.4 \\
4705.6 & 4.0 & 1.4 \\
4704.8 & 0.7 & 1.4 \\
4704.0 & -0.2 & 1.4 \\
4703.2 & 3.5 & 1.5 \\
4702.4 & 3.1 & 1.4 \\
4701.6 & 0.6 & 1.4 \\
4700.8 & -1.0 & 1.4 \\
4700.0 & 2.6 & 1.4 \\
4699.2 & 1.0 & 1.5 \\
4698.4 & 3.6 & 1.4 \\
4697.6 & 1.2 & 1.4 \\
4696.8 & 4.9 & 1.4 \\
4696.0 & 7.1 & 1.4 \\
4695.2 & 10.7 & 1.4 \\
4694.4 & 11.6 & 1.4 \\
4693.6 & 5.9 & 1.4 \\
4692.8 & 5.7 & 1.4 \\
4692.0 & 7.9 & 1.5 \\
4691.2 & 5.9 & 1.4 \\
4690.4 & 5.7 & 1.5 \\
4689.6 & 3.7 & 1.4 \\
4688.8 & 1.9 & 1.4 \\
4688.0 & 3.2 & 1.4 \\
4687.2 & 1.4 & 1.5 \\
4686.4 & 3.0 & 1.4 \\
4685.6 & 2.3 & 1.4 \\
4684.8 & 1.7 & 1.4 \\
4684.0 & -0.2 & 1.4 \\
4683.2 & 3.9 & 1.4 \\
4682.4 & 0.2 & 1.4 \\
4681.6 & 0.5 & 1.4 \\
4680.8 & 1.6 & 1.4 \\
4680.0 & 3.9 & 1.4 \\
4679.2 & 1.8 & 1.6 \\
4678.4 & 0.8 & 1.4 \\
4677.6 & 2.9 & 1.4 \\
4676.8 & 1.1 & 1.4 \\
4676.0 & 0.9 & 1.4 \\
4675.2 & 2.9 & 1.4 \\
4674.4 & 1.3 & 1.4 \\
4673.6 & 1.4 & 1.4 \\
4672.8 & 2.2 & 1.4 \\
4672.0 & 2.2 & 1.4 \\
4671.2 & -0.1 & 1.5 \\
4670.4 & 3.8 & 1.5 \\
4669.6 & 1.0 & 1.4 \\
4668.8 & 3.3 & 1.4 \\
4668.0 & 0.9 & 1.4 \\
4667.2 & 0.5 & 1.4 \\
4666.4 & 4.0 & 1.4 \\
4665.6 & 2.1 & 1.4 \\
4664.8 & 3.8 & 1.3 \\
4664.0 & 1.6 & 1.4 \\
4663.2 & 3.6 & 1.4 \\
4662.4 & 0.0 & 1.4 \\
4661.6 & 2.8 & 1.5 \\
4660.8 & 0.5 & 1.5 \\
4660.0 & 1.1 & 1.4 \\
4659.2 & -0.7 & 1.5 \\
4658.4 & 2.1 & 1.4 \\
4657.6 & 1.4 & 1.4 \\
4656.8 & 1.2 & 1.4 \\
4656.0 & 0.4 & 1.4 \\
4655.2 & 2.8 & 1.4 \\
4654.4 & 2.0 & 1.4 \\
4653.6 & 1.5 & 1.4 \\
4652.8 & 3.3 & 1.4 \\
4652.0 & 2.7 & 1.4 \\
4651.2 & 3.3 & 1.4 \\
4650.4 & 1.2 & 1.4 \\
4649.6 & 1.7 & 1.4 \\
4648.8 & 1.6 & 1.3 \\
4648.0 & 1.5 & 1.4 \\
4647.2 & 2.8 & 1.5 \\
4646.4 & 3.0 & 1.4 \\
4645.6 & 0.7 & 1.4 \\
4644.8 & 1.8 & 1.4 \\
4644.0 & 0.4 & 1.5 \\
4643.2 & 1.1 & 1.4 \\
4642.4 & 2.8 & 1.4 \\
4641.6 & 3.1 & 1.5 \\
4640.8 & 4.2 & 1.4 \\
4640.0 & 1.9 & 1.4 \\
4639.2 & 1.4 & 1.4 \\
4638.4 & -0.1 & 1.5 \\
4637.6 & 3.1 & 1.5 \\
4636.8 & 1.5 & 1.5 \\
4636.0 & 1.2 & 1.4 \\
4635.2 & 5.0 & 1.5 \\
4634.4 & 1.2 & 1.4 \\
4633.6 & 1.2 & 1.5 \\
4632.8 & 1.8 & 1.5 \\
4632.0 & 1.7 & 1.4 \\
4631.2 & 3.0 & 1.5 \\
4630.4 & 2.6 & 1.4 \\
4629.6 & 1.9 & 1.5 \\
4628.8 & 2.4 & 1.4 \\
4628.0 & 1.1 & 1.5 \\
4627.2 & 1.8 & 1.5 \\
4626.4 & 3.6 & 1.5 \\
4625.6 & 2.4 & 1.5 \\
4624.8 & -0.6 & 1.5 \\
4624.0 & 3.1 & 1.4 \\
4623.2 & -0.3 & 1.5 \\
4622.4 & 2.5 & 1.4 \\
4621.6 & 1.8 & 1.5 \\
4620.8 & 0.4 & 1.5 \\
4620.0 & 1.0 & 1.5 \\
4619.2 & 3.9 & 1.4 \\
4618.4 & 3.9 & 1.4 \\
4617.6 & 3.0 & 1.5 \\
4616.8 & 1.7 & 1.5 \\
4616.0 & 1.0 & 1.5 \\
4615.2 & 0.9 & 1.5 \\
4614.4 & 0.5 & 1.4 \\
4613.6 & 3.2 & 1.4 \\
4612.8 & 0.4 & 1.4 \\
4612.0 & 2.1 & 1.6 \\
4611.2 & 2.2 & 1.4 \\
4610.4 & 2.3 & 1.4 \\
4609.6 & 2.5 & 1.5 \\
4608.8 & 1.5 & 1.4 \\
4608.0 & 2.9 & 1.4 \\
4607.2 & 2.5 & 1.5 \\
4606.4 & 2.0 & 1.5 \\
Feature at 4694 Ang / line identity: [O II]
